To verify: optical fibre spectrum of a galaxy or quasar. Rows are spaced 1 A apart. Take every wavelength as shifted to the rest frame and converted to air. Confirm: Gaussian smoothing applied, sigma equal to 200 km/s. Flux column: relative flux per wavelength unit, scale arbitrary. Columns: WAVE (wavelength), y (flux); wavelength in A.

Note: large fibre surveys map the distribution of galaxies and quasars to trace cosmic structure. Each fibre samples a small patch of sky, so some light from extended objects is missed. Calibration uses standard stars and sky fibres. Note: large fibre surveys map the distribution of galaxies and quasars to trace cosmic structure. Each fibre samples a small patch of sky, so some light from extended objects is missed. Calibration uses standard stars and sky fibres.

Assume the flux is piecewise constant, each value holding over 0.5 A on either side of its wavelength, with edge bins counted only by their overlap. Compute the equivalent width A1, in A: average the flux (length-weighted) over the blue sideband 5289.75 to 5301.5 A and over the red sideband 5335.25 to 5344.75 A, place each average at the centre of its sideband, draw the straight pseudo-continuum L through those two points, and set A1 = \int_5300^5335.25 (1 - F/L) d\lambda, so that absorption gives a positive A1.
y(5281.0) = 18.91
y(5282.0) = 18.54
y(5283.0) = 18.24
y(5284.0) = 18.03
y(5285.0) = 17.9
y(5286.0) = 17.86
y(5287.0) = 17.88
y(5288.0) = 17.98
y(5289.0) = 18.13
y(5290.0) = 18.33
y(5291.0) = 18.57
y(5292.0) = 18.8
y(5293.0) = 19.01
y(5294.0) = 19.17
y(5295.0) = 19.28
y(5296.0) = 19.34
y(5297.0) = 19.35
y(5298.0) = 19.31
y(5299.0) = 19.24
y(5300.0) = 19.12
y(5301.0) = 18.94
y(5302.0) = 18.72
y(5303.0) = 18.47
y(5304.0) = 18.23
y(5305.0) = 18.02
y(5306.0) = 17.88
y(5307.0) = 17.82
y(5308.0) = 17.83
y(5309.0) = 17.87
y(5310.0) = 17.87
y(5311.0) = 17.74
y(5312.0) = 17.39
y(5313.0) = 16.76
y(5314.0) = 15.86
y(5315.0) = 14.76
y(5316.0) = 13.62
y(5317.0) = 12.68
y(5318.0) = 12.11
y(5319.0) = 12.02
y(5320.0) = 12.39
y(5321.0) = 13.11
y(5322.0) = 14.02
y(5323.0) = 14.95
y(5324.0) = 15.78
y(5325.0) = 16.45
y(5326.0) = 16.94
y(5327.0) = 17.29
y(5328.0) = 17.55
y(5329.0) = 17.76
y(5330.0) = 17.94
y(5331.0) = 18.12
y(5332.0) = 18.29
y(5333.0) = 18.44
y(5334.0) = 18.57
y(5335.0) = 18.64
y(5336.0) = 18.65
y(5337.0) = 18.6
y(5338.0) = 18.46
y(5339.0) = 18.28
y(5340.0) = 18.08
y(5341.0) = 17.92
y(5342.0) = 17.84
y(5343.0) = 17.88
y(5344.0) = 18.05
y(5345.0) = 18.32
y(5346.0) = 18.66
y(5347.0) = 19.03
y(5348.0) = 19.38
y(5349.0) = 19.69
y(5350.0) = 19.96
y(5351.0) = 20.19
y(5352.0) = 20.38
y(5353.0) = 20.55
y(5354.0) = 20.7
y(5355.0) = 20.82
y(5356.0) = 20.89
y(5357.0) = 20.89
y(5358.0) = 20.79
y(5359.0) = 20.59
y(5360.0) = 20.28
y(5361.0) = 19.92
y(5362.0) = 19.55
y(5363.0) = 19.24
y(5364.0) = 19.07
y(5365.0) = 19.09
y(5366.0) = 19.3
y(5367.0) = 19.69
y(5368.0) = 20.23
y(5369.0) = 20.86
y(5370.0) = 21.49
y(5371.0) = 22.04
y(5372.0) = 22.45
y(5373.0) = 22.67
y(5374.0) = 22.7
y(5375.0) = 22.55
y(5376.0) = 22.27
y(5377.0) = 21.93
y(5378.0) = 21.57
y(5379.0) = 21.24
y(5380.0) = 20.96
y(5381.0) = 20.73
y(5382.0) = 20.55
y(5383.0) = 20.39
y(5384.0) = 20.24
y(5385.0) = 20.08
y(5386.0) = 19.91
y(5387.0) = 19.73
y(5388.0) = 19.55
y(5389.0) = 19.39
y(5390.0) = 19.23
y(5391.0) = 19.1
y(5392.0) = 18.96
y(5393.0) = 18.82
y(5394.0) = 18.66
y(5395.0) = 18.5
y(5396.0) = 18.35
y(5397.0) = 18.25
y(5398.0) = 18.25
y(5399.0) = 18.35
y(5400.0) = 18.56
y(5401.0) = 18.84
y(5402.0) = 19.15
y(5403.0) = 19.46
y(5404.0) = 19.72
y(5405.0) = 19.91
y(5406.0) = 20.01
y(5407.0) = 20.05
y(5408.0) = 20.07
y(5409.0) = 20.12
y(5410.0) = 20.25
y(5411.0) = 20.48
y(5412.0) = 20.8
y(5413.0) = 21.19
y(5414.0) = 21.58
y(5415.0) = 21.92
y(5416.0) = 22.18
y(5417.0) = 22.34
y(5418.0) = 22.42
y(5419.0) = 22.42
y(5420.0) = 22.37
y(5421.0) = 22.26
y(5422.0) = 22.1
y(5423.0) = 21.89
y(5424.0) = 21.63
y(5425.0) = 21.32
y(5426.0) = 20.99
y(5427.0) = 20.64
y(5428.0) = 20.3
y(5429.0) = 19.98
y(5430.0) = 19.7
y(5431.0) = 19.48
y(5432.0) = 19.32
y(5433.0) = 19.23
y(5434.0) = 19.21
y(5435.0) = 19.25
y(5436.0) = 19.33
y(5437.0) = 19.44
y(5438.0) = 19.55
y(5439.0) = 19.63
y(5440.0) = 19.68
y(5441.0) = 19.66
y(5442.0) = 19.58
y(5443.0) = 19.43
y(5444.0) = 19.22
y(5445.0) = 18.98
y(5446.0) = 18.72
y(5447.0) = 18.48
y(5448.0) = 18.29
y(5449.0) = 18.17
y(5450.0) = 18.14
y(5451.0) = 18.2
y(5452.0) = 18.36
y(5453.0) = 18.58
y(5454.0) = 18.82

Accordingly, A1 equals 3.8 A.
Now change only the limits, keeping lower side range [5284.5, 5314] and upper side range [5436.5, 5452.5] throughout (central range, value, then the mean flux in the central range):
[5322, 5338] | 0.8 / 17.5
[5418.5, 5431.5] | -1.6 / 21.2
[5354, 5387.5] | -3.8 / 20.7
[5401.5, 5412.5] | -0.7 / 20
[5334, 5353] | -0.3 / 18.8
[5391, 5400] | 0.1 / 18.6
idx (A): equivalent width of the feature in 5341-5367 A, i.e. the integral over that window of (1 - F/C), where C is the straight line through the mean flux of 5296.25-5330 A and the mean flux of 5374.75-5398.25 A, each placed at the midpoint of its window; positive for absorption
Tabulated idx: -1.6 A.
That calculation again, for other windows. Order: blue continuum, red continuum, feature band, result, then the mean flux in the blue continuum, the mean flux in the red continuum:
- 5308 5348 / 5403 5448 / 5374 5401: -1.32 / 16.8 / 20.3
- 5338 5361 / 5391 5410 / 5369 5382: -1.67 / 19.5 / 19.1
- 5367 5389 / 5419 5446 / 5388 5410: 1.66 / 21.1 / 20.2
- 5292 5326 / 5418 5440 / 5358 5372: -1.25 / 16.9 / 20.5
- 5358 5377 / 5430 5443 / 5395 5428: -0.98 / 20.8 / 19.5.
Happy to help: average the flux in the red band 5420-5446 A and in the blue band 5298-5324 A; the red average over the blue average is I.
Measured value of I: 1.2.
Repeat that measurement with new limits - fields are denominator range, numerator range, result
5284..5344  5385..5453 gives 1.14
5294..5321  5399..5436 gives 1.21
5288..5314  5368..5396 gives 1.12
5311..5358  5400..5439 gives 1.17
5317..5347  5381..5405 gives 1.14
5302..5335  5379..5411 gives 1.19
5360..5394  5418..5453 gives 0.97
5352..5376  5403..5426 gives 1.02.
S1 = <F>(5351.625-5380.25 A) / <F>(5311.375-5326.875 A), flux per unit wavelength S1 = 1.42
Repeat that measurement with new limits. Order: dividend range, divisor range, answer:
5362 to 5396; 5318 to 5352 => 1.17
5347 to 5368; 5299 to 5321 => 1.22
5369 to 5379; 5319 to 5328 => 1.46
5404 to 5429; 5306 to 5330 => 1.34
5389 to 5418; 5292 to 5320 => 1.15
